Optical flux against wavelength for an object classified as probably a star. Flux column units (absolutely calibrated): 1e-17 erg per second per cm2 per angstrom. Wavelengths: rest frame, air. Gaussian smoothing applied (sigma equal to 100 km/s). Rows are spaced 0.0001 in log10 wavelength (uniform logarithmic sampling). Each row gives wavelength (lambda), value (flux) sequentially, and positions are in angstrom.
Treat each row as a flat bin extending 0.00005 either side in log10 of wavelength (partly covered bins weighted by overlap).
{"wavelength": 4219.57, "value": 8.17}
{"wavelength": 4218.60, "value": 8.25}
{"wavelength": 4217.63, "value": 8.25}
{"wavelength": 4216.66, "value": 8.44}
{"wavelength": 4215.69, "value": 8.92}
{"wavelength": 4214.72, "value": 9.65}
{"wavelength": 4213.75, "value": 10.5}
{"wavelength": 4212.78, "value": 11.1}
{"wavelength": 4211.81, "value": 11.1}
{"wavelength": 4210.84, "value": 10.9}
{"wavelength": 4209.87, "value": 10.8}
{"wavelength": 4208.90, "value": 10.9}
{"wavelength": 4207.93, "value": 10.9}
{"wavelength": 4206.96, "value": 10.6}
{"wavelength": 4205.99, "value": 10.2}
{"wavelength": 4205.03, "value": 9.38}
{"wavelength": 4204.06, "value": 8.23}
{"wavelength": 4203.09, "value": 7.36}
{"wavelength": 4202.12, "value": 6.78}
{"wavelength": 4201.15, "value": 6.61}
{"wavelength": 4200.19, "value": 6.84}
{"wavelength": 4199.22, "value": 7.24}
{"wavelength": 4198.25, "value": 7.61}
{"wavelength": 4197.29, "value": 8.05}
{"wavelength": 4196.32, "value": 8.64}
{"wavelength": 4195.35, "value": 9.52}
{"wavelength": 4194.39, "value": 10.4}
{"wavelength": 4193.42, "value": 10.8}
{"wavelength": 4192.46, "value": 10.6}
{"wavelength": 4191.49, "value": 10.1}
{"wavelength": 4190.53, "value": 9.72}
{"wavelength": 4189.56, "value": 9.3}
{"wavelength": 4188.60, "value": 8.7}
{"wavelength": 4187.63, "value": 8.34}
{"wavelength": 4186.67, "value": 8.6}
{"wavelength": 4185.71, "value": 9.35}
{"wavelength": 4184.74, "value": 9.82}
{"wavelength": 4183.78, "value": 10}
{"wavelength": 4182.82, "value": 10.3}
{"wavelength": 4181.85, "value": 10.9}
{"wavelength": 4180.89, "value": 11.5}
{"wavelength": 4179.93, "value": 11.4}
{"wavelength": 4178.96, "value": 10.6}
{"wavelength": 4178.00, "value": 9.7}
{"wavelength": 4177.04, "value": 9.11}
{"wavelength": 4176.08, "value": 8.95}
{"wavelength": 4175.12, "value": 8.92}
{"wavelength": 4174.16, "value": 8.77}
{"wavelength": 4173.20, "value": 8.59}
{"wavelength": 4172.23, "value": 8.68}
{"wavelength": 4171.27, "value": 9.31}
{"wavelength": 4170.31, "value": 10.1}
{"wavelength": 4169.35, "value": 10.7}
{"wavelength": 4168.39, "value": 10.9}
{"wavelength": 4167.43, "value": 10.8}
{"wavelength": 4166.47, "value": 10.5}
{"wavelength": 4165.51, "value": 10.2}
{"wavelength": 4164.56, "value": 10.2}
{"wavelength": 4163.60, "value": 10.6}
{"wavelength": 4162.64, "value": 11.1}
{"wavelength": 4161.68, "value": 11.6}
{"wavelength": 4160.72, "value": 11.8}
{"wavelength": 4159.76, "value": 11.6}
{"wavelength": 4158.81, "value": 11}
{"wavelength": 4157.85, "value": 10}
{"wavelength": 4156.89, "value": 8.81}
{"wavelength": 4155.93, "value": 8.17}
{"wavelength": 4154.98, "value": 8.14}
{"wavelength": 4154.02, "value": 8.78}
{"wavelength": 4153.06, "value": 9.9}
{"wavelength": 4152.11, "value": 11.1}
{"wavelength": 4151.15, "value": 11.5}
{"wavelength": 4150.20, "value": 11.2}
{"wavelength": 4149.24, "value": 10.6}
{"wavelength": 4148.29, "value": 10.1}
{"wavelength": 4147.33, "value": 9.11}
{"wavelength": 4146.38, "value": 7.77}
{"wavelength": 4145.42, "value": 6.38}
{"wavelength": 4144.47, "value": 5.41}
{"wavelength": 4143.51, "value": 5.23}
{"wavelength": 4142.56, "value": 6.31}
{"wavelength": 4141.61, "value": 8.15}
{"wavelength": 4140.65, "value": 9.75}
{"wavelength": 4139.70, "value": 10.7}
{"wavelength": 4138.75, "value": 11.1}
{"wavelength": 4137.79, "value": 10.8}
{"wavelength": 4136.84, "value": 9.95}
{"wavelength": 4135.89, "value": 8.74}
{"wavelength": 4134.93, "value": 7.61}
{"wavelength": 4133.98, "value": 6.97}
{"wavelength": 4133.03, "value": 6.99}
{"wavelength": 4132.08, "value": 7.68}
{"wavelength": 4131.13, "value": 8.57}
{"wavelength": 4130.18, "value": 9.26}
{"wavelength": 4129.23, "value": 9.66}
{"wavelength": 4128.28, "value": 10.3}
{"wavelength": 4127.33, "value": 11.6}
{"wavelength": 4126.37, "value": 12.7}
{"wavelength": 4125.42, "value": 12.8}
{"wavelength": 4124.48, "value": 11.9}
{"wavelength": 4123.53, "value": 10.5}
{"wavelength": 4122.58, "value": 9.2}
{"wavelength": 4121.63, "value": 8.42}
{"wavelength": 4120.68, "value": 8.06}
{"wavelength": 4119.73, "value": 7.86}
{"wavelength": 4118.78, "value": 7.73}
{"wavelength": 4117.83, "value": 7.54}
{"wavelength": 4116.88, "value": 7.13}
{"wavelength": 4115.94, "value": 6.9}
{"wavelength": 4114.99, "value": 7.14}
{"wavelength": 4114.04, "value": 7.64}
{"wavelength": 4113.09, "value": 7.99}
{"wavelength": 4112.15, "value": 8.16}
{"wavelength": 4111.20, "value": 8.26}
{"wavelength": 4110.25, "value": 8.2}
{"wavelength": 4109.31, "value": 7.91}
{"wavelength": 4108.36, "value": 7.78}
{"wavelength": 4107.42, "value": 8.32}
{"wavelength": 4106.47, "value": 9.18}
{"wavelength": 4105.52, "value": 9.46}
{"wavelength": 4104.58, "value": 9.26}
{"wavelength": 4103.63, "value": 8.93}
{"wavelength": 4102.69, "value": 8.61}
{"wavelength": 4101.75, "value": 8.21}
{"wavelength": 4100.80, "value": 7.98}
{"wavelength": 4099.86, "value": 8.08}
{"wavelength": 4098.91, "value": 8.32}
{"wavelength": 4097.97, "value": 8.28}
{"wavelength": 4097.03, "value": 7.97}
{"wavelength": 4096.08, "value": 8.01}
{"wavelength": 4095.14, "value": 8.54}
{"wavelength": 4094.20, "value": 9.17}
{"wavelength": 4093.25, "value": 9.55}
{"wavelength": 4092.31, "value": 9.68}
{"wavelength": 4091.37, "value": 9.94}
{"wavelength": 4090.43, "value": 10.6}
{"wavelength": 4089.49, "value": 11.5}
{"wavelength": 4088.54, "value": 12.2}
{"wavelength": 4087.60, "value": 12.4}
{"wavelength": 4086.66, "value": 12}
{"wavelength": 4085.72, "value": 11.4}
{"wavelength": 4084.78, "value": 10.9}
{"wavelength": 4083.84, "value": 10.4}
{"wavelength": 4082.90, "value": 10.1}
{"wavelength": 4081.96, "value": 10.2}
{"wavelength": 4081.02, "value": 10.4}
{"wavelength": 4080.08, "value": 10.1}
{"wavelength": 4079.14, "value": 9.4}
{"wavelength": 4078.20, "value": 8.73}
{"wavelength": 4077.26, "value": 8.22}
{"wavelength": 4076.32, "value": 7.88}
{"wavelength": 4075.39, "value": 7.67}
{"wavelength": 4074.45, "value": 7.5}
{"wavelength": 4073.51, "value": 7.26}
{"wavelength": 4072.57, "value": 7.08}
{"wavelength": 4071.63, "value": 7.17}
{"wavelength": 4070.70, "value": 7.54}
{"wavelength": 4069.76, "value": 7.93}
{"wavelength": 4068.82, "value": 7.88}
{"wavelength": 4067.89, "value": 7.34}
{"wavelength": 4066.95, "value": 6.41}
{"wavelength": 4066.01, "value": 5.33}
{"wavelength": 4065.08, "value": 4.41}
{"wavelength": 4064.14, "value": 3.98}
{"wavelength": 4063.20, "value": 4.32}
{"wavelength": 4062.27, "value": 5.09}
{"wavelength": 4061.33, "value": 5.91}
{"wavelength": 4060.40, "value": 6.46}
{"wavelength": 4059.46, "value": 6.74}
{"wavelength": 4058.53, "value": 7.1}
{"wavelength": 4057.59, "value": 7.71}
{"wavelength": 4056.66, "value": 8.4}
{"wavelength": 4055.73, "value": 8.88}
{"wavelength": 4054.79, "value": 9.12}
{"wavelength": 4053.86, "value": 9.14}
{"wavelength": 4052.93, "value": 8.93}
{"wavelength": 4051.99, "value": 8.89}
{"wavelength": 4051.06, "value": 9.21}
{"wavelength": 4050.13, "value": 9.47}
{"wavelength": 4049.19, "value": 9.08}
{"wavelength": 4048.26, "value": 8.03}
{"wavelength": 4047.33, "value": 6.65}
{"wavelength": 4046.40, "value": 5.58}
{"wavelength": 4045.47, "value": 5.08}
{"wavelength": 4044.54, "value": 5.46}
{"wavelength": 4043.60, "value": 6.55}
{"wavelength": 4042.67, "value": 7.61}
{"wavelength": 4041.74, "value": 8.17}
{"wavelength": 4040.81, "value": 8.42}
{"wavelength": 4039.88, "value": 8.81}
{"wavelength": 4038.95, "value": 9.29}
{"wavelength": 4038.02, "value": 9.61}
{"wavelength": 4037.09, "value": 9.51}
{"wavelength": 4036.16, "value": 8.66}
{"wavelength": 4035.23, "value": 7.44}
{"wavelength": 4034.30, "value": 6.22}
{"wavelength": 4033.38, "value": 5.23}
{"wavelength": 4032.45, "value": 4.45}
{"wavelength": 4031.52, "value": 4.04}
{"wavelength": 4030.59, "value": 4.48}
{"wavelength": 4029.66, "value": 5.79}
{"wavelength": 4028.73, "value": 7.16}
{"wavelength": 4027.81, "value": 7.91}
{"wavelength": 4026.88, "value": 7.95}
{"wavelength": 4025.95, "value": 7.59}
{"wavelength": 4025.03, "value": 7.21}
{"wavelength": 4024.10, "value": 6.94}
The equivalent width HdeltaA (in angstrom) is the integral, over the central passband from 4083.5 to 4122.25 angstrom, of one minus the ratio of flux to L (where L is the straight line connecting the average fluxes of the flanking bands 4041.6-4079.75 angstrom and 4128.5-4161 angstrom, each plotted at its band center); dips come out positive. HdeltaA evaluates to -3.6 angstrom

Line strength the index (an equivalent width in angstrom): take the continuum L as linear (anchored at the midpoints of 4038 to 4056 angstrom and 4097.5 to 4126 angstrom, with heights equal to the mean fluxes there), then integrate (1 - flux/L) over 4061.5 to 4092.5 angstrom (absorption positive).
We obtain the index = -0.9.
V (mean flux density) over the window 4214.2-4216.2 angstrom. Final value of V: 9.3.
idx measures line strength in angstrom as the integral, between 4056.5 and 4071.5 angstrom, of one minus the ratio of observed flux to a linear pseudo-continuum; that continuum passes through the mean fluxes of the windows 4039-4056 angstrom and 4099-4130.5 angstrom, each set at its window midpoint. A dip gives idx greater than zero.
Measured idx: 3.3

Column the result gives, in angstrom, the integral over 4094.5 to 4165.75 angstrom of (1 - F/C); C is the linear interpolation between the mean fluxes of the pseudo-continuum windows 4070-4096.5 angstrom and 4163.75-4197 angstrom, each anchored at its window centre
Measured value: 4.5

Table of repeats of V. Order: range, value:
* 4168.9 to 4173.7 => 9.45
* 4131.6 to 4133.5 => 7.35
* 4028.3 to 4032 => 5.34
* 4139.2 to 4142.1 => 9.54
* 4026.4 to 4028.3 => 7.92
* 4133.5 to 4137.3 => 8.31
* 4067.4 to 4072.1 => 7.57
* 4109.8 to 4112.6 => 8.19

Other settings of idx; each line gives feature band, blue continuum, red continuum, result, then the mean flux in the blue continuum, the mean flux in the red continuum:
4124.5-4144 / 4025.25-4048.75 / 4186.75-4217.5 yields -2.2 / 7.03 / 9.28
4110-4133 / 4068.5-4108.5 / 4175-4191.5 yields 1.0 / 9.13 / 9.75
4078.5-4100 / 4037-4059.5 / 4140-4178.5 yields -3.5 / 8.06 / 9.5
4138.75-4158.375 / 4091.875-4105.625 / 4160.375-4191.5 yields 1.2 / 8.65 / 9.96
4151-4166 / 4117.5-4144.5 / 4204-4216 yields -1.2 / 9.08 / 10.3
